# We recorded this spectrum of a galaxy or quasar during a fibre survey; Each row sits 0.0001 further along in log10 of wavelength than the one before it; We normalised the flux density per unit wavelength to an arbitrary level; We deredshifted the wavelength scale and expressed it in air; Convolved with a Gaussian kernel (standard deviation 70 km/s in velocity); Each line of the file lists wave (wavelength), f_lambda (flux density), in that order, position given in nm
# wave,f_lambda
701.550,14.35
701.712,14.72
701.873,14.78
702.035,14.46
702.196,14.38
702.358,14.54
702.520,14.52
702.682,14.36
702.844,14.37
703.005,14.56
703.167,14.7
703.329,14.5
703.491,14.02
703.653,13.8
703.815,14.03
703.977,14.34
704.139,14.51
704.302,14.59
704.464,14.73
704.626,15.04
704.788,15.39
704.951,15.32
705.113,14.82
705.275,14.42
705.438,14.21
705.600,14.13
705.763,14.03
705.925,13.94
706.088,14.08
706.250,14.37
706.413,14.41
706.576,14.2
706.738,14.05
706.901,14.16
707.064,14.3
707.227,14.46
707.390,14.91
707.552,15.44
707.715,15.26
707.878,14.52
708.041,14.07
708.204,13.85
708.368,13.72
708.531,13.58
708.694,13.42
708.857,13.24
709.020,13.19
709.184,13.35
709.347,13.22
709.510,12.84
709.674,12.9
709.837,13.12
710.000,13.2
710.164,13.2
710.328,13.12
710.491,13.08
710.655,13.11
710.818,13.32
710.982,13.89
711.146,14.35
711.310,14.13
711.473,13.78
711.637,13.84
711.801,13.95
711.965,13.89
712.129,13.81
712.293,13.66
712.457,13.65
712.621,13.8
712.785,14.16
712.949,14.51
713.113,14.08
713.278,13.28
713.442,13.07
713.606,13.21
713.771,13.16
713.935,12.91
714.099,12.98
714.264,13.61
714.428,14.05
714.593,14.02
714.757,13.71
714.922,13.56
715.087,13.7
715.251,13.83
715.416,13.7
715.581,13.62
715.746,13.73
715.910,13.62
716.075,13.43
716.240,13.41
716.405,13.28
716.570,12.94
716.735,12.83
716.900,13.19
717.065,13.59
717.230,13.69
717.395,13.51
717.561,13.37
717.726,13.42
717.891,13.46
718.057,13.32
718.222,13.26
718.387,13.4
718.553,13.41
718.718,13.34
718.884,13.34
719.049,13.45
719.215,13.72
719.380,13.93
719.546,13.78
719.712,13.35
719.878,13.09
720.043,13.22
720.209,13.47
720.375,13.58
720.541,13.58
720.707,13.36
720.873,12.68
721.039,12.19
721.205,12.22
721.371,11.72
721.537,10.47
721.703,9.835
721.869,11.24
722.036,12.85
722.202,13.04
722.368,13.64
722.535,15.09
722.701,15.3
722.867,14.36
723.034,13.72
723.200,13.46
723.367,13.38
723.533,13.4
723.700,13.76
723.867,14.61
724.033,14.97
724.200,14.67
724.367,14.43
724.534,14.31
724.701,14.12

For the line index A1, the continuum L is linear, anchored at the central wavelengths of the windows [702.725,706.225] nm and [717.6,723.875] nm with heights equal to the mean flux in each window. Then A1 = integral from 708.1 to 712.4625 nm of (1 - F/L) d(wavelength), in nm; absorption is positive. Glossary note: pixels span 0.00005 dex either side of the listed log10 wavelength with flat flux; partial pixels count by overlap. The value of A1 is 0.16 nm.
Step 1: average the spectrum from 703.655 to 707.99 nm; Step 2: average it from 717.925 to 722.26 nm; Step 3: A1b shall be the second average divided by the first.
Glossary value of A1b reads 0.89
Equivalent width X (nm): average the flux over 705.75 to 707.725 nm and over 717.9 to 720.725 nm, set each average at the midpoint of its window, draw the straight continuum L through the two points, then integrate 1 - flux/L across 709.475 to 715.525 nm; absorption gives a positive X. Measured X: 0.171 nm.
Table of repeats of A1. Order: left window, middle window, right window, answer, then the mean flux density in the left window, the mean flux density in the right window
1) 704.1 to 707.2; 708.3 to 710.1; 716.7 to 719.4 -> 0.12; 14.5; 13.4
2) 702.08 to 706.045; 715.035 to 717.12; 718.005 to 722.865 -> 0.00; 14.5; 13.1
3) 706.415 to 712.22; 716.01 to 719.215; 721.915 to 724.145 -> 0.12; 13.8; 13.9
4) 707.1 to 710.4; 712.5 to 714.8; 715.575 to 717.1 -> -0.02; 13.7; 13.3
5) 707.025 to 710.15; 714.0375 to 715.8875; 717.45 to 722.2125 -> -0.05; 13.8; 12.9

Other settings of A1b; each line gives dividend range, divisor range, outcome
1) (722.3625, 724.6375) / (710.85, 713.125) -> 1.02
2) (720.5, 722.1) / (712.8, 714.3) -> 0.89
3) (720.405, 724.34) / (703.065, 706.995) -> 0.92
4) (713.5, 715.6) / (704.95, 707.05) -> 0.95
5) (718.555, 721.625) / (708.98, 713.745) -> 0.96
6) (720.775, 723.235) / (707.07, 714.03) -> 0.93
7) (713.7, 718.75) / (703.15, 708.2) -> 0.93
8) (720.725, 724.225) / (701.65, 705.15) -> 0.90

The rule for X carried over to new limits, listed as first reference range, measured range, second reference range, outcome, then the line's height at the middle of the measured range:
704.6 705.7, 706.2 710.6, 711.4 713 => 0.16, 14.3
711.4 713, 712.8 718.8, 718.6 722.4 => -0.03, 13.4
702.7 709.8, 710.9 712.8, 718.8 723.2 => -0.02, 13.8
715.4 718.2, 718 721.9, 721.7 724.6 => 0.20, 13.6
